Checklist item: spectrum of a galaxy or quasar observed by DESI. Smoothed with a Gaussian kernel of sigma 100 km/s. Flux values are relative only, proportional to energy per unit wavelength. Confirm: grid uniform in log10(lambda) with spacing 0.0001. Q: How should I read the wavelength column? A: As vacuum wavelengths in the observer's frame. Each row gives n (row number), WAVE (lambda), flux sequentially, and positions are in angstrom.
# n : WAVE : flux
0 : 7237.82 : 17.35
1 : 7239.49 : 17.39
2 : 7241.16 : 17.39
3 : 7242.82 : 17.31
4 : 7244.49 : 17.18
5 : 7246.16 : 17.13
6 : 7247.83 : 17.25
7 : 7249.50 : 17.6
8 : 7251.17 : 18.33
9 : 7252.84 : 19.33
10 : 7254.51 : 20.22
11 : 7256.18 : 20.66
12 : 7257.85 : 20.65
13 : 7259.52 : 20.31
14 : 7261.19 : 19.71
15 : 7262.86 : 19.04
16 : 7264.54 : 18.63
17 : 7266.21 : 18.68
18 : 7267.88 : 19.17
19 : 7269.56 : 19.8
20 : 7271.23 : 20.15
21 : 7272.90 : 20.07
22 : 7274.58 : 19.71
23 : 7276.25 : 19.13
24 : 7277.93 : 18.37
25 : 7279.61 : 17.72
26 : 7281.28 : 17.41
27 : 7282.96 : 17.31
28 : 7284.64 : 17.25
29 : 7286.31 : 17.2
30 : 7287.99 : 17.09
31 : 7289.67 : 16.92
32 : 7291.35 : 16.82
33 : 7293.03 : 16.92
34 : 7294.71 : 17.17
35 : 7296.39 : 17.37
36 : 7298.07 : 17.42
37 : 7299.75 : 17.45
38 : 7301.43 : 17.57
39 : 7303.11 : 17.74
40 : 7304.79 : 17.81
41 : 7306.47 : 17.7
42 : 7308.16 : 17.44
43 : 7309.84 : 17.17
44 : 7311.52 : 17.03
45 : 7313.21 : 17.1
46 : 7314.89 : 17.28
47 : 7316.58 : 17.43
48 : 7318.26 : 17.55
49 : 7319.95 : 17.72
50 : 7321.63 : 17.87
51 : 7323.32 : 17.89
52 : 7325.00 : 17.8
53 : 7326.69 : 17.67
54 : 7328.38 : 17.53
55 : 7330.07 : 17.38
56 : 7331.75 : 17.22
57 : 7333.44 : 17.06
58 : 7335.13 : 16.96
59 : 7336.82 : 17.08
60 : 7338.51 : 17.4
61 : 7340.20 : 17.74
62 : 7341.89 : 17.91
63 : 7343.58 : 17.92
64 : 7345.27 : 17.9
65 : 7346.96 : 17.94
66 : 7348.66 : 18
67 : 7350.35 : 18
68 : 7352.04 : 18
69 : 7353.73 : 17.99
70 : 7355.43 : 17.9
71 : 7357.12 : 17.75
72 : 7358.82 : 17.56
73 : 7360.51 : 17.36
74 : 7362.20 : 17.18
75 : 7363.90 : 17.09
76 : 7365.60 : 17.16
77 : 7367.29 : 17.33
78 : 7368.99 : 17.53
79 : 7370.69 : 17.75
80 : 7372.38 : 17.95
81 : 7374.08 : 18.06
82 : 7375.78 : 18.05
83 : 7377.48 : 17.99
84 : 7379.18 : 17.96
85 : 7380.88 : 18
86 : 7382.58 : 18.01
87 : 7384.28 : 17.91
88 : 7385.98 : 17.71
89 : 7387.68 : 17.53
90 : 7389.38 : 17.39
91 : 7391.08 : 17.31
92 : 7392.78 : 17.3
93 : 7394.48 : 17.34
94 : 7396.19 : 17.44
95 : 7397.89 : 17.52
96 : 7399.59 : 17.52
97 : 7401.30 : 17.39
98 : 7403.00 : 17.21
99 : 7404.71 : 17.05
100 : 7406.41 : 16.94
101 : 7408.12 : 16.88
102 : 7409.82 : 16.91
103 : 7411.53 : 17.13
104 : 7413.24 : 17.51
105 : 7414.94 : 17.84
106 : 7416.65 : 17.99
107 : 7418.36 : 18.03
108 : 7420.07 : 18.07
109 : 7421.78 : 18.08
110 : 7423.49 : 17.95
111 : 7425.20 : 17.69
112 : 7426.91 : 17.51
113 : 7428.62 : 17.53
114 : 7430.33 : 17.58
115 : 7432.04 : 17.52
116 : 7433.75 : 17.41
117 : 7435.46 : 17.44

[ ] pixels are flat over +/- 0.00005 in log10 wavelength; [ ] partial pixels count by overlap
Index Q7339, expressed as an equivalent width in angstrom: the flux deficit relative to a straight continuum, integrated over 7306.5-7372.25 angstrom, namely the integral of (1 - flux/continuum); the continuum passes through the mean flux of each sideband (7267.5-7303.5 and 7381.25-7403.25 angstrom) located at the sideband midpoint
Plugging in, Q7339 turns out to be 0.7 angstrom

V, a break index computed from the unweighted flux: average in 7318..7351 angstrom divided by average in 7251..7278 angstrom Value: 0.90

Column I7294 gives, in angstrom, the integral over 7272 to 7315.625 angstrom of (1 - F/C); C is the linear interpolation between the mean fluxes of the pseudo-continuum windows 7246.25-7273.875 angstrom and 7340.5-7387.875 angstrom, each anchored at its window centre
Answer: 2.7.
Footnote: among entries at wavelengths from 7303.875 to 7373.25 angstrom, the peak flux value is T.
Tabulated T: 18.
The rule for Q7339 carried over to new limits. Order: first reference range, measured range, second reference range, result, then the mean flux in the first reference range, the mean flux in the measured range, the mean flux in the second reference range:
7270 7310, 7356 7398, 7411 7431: 0.4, 17.8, 17.6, 17.8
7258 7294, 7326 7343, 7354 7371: 0.4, 18.5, 17.4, 17.5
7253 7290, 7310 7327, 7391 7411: 0.7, 18.9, 17.5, 17.2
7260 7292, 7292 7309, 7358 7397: 0.7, 18.5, 17.5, 17.6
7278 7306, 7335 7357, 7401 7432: -0.4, 17.4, 17.8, 17.5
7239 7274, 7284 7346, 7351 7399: 2.9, 18.9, 17.4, 17.6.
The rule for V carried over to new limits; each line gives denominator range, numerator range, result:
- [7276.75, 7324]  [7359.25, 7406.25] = 1.01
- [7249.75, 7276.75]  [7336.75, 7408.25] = 0.90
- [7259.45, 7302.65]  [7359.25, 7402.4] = 0.97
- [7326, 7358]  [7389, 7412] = 0.98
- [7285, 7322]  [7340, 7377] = 1.02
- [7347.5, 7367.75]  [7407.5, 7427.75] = 1.00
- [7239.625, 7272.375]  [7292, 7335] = 0.93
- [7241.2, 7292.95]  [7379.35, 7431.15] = 0.95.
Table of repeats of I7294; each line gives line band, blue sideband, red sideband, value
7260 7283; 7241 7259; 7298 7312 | -1.1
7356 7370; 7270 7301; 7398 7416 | 0.1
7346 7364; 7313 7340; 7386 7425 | -0.3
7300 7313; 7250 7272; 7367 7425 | 1.0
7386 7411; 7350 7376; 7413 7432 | 0.6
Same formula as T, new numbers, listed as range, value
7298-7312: 17.81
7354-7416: 18.06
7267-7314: 20.15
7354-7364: 17.9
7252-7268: 20.66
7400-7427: 18.08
